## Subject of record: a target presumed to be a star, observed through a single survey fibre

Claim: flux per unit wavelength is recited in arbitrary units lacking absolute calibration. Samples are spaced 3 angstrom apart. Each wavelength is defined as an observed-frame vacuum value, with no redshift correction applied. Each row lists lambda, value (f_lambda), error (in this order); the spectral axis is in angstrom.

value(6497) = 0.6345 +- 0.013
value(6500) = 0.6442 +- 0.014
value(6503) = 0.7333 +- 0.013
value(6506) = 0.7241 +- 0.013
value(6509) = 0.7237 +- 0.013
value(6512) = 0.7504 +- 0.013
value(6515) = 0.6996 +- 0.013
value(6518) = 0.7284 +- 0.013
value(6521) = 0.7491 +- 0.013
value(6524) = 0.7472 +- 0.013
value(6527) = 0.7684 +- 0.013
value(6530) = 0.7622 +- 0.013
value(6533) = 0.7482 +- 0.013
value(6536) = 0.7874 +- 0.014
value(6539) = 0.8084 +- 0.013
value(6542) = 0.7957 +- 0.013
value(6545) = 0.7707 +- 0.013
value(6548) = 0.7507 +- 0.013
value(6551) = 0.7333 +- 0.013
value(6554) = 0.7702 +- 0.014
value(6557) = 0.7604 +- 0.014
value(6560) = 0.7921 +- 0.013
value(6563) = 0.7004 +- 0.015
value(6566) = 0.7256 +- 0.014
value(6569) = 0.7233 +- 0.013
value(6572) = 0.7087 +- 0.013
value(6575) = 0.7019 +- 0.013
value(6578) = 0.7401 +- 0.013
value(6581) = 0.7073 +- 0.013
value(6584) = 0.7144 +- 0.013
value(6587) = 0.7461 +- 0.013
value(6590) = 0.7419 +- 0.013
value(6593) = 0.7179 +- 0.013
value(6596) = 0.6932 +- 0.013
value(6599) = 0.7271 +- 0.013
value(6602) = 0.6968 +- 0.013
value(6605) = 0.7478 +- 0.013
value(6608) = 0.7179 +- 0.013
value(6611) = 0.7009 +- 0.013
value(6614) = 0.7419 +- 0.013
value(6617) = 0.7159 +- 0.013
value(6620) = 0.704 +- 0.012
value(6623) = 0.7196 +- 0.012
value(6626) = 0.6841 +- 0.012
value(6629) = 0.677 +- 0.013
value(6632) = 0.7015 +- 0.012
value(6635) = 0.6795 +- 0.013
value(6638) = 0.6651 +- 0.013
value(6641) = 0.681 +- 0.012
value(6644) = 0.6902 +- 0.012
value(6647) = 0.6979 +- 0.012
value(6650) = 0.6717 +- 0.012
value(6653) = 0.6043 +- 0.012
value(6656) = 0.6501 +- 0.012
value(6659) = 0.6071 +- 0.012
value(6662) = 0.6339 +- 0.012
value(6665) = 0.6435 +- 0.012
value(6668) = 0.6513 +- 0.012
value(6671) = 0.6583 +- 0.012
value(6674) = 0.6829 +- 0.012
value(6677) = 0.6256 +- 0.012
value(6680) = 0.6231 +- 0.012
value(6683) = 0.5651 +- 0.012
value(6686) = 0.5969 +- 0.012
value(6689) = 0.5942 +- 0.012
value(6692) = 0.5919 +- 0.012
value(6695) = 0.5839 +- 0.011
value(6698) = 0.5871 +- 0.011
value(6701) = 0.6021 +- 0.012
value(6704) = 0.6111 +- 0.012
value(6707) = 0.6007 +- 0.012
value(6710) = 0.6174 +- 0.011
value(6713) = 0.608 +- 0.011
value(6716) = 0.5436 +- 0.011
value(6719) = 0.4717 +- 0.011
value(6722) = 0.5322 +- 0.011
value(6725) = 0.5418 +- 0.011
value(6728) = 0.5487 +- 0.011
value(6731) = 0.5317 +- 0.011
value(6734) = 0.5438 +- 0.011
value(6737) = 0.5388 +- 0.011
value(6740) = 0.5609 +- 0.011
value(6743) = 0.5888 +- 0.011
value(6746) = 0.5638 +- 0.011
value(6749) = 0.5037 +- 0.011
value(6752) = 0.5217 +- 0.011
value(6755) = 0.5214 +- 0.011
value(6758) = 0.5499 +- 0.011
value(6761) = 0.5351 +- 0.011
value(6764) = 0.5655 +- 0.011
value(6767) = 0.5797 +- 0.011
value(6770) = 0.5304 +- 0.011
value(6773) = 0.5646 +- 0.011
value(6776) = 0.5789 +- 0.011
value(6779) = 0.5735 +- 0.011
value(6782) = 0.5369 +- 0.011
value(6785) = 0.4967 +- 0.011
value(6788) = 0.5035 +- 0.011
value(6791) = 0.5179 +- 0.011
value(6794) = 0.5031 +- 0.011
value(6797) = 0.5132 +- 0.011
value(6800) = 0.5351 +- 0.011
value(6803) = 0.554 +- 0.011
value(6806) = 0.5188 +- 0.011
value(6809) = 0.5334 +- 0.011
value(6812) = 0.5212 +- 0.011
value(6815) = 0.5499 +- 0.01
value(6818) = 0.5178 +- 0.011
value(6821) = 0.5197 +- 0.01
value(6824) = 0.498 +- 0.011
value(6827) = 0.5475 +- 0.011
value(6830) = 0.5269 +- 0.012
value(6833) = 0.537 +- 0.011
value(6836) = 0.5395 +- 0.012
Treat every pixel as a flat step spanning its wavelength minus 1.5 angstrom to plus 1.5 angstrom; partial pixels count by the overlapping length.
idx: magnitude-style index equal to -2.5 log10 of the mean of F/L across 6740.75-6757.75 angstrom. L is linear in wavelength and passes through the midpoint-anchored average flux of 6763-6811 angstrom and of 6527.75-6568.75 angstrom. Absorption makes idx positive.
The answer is 0.061 mag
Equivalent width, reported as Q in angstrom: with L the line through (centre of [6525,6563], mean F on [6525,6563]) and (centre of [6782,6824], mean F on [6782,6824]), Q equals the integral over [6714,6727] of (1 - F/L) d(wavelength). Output 1.6 angstrom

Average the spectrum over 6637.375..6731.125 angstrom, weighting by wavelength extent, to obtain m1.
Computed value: 0.61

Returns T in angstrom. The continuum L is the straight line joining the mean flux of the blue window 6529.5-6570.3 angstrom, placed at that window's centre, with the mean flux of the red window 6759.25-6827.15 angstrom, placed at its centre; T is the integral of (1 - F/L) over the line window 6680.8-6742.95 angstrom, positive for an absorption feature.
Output 4.1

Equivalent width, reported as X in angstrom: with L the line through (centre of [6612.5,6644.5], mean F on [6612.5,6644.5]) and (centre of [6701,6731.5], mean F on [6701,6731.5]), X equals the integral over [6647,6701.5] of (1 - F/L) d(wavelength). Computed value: 0.4 angstrom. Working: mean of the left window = 0.697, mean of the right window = 0.564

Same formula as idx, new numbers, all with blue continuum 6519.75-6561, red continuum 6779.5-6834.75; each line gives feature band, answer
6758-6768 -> 0.01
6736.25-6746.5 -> 0.04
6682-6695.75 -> 0.08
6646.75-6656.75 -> 0.02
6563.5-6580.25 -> 0.03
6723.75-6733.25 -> 0.11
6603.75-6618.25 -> -0.03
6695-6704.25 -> 0.05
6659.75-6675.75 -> 0.00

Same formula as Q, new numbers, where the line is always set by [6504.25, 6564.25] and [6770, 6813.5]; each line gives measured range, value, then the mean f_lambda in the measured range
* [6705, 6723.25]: 1.1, 0.564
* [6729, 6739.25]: 0.7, 0.54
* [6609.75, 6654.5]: -1.3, 0.689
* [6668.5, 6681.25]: -0.3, 0.648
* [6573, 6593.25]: -0.4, 0.724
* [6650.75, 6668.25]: 0.4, 0.632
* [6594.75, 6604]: -0.1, 0.708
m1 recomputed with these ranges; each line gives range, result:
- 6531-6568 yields 0.761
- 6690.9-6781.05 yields 0.559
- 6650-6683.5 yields 0.635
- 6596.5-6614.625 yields 0.72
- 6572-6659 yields 0.7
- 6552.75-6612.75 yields 0.727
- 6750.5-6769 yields 0.545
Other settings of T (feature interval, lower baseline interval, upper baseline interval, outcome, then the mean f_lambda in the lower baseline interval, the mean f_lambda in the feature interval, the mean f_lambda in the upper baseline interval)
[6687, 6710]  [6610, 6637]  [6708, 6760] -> -0.04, 0.702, 0.597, 0.547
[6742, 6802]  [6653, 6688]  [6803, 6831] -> 2.12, 0.629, 0.539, 0.527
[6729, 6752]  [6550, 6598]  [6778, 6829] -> 1.41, 0.73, 0.546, 0.525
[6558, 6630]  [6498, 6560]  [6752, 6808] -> -2.70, 0.748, 0.719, 0.537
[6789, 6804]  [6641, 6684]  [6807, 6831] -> 0.57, 0.645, 0.523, 0.527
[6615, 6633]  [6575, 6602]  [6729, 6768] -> -0.51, 0.721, 0.701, 0.546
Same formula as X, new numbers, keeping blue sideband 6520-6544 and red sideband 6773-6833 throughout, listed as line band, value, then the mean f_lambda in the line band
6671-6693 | 0.8 angstrom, 0.615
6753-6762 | 0.6 angstrom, 0.535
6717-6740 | 2.5 angstrom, 0.532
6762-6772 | 0.1 angstrom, 0.558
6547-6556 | 0.0 angstrom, 0.752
